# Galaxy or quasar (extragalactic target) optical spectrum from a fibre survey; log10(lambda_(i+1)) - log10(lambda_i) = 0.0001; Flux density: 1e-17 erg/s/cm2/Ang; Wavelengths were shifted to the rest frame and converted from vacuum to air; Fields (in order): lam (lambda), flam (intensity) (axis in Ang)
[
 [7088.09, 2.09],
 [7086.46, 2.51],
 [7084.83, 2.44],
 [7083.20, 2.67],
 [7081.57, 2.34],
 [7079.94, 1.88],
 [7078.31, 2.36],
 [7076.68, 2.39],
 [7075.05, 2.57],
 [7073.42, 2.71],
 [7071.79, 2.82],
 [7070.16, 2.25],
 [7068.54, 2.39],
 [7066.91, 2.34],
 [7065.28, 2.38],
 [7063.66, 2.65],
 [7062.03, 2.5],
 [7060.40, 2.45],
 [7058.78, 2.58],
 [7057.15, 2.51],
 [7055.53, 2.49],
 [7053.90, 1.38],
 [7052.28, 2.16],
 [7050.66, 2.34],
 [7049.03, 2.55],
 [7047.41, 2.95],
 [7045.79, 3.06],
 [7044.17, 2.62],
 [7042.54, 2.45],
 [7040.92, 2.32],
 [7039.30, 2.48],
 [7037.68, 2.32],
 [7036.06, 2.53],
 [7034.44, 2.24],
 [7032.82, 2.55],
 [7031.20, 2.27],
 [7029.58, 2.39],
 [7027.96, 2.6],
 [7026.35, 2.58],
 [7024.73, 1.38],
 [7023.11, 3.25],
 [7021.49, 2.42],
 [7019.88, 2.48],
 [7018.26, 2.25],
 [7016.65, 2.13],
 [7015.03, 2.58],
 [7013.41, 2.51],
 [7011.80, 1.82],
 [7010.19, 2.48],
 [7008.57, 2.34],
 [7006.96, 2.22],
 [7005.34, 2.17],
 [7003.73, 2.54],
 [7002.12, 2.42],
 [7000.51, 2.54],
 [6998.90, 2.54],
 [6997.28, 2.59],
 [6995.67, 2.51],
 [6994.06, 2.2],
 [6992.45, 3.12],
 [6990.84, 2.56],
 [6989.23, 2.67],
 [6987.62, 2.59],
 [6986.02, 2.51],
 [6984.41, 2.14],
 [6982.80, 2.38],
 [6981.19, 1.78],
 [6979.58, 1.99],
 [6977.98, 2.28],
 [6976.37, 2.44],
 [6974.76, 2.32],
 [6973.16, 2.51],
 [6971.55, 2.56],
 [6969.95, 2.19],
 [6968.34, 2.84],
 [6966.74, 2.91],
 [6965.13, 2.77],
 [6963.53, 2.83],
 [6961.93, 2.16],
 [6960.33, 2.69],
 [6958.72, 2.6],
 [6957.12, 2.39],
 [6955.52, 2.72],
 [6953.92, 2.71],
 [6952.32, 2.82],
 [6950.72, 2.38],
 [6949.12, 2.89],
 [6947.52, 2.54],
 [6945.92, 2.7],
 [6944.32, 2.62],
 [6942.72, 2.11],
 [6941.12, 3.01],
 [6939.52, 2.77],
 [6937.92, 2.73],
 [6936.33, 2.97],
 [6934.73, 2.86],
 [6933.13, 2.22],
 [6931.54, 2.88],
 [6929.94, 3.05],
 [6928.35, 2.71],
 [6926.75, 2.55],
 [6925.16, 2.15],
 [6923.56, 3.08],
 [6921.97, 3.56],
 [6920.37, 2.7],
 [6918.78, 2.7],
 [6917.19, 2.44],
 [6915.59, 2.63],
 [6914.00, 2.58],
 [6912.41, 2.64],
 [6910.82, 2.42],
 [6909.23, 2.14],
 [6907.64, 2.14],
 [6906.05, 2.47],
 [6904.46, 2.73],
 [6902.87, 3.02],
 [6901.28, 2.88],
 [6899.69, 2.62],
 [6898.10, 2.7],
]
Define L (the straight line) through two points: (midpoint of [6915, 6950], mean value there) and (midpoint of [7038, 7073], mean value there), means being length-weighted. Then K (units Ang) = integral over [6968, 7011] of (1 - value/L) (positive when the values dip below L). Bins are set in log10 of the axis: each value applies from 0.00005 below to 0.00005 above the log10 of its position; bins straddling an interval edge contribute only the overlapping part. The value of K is 3.0 Ang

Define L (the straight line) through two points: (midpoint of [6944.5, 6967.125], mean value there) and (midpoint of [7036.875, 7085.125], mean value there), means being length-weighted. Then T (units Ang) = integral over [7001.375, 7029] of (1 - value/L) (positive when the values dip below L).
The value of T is 1.84 Ang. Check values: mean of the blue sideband 2.65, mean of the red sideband 2.45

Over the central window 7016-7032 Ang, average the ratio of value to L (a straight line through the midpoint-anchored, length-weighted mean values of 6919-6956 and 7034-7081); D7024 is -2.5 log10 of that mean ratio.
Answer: 0.06 mag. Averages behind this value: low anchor 2.73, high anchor 2.44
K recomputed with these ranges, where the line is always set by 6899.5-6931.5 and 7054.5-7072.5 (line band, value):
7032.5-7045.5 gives 0.2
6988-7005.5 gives 0.1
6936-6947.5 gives -0.2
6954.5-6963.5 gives 0.2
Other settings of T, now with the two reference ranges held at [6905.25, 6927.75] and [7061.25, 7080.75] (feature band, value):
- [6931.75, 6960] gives -1.1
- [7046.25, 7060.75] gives 0.4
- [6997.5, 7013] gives 0.9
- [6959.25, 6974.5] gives -0.4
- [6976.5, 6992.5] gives 1.0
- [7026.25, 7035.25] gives 0.2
